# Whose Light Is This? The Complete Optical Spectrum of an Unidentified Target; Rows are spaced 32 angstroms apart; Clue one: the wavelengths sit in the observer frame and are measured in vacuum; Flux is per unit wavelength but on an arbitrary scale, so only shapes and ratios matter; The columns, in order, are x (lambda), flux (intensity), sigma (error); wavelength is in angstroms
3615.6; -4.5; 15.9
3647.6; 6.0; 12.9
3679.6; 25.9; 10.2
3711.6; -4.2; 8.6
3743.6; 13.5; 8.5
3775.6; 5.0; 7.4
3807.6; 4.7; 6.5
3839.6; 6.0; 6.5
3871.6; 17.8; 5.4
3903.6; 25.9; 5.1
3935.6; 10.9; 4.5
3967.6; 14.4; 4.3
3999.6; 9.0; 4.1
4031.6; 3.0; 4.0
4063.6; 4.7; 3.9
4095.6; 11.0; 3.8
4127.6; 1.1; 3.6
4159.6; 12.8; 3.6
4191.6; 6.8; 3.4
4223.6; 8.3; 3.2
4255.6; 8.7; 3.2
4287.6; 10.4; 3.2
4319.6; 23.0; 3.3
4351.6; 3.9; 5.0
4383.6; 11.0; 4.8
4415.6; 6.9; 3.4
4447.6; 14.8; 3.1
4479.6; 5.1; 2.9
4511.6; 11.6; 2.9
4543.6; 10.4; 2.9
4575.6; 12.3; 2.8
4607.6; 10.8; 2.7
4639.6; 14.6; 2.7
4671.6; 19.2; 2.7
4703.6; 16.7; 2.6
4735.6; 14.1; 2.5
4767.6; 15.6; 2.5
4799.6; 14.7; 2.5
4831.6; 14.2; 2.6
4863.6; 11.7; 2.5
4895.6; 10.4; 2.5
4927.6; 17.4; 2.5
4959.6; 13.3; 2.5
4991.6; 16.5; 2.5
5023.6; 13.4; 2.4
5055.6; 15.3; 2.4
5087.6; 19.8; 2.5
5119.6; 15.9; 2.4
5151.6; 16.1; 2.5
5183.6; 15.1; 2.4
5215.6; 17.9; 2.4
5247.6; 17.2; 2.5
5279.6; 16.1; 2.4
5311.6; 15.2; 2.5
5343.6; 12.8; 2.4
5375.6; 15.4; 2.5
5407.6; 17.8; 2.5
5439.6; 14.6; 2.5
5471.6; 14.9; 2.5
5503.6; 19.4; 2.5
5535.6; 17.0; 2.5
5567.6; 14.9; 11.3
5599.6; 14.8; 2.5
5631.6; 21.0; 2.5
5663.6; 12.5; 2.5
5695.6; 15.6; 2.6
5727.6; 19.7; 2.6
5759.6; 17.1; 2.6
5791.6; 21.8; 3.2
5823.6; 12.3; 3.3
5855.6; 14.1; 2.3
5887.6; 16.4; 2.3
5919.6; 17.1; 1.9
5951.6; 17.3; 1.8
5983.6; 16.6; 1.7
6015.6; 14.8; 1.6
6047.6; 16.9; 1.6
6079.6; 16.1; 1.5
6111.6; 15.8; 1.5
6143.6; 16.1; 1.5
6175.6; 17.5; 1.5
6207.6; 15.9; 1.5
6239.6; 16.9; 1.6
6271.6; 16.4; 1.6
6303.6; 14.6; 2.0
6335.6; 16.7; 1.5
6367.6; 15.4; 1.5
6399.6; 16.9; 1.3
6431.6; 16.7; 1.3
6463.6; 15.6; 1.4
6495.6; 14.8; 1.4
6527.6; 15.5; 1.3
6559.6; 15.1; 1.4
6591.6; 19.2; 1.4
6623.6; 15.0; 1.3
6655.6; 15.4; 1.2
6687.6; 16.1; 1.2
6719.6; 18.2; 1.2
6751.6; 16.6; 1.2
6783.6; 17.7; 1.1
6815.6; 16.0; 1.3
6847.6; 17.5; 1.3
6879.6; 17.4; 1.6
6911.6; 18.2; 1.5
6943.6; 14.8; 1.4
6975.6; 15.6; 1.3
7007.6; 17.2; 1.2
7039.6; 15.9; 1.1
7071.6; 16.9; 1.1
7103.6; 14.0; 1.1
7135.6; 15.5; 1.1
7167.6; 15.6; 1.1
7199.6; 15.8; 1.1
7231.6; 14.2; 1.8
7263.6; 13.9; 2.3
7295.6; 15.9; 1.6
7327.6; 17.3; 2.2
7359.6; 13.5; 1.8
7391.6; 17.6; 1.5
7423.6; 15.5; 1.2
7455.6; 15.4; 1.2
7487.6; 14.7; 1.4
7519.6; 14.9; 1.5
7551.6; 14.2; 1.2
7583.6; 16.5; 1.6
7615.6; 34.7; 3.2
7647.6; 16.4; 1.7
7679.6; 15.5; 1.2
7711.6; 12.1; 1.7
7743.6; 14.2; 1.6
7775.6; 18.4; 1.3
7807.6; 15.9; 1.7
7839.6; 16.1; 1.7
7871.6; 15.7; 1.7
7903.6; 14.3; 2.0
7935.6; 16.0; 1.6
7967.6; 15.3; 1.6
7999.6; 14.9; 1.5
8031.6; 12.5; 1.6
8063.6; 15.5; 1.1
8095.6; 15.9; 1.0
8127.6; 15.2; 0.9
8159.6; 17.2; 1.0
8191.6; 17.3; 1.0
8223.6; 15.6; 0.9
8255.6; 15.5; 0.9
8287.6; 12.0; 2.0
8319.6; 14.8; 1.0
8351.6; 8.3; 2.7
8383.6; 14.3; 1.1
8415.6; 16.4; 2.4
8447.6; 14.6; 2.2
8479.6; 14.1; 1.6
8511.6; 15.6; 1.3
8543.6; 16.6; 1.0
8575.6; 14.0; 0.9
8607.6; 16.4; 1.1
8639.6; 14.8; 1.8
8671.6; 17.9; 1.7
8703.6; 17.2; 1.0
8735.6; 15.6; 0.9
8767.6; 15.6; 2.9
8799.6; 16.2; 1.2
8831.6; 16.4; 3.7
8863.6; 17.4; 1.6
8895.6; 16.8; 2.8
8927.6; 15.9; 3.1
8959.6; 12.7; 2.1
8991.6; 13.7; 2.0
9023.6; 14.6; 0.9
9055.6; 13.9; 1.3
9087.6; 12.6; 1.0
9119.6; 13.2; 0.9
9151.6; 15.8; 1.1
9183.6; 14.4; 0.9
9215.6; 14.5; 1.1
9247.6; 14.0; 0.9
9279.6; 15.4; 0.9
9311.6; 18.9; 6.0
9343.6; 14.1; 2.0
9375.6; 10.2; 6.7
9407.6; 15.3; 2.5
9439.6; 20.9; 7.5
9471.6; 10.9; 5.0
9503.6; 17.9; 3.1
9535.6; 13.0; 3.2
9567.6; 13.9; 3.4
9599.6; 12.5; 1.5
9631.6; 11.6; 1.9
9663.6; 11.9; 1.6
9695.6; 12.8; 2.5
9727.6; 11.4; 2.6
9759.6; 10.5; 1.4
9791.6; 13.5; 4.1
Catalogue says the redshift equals 0.16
